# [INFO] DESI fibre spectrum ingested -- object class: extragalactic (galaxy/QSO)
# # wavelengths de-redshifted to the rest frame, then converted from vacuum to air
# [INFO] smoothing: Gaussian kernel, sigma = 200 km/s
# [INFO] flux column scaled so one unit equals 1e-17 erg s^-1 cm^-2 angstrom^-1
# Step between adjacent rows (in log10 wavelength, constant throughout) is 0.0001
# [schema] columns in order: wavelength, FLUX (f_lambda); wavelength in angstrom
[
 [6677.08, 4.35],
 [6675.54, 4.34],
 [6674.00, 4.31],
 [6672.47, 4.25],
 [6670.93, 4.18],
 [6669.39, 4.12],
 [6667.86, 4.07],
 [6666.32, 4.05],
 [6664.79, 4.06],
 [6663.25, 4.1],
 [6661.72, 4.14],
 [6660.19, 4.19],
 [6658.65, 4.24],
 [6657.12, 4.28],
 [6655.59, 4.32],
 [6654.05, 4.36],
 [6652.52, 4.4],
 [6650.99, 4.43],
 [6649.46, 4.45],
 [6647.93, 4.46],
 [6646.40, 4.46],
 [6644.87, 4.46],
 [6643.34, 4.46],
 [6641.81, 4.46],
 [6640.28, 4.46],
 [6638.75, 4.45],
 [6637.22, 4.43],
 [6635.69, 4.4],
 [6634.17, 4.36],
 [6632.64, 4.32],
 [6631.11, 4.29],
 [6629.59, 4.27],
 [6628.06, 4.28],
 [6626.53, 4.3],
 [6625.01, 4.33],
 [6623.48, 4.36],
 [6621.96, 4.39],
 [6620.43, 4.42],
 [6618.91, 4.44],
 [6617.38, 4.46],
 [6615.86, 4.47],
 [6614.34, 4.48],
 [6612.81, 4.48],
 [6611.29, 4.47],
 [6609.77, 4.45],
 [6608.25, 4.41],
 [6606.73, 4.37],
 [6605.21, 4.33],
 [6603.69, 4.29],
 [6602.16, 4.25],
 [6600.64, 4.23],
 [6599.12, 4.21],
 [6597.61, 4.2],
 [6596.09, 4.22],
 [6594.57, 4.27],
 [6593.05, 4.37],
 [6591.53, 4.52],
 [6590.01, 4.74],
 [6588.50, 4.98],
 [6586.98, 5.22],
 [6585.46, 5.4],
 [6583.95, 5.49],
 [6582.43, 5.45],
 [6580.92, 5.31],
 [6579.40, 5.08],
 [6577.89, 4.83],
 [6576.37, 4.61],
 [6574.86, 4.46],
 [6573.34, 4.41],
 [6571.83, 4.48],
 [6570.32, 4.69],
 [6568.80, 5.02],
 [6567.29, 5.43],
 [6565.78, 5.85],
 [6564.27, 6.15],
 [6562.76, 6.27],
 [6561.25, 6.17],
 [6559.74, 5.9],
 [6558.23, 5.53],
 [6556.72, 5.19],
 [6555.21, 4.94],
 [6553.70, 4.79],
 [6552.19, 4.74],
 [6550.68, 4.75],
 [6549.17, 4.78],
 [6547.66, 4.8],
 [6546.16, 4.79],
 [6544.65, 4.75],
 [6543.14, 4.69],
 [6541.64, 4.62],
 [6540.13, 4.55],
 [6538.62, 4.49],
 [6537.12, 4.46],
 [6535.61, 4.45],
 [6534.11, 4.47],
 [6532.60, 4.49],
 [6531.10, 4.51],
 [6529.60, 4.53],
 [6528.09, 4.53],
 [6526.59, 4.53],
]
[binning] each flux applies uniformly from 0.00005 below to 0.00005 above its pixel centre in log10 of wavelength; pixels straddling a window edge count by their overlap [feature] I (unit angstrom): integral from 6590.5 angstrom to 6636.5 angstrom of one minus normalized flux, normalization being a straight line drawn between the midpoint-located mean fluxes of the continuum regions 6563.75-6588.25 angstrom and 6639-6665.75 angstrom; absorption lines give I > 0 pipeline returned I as 3.6 angstrom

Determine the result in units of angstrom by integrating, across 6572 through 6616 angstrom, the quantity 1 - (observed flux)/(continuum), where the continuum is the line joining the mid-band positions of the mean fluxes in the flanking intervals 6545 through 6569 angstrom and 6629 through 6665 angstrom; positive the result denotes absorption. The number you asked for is 2.7 angstrom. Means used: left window 5.32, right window 4.35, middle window 4.62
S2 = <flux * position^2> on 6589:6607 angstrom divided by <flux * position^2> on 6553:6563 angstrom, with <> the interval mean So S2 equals 0.80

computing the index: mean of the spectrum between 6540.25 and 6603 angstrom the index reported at 4.94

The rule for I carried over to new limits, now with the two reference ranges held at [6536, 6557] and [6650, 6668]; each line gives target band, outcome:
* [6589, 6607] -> 0.6 angstrom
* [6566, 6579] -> -0.5 angstrom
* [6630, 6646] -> -0.3 angstrom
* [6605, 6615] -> 0.0 angstrom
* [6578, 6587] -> -1.4 angstrom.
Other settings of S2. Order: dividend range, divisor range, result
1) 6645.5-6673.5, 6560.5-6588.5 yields 0.83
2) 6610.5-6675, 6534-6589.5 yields 0.88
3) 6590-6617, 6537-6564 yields 0.88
